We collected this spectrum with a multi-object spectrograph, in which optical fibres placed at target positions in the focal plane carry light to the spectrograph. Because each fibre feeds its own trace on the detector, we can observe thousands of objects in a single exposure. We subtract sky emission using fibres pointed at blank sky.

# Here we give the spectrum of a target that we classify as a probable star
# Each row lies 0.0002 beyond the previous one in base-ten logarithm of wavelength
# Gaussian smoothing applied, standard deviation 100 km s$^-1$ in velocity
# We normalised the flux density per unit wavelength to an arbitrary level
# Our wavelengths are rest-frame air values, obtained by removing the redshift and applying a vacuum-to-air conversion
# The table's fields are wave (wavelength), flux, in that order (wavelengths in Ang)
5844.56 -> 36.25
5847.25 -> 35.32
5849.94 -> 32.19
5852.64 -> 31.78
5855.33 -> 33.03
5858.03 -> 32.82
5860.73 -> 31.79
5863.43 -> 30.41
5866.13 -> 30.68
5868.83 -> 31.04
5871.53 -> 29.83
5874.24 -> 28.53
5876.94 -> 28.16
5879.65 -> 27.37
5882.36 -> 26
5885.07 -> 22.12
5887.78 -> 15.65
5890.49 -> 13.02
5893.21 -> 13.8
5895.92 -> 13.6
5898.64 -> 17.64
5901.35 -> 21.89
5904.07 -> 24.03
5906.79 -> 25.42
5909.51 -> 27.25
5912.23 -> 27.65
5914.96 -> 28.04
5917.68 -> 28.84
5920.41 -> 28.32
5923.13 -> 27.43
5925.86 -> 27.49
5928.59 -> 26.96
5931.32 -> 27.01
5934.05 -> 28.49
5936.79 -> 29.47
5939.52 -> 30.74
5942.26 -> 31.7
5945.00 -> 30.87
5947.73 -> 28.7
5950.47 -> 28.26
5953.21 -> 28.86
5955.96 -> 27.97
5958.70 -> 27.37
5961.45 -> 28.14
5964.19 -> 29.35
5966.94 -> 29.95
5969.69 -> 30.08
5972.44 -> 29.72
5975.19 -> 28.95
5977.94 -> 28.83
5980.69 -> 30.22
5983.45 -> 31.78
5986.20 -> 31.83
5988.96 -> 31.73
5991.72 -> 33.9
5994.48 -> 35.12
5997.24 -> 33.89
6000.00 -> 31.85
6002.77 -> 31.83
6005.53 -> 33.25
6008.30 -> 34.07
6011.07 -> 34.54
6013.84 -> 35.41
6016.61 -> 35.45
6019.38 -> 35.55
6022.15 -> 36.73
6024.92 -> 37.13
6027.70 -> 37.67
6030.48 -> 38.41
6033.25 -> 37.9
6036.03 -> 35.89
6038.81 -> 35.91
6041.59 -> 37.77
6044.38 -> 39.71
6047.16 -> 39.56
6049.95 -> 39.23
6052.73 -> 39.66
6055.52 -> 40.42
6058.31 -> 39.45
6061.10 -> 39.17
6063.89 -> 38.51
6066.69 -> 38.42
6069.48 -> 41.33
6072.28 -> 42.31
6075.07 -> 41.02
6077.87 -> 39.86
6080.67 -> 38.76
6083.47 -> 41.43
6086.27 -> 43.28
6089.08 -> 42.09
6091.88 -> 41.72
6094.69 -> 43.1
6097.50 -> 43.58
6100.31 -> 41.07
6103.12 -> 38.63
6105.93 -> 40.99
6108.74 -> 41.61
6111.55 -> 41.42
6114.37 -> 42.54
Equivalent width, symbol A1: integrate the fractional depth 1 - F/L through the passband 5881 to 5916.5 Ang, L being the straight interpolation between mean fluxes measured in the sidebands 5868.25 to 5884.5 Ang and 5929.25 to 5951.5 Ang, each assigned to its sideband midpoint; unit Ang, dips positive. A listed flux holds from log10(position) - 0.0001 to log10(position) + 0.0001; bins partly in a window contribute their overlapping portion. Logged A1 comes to 9.0 Ang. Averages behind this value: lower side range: 28.1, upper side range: 29.3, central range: 21.3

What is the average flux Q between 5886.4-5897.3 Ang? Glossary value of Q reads 14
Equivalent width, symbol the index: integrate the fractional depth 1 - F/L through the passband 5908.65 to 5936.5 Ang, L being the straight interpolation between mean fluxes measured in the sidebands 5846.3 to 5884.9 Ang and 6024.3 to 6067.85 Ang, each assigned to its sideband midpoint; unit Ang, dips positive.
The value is 4.3 Ang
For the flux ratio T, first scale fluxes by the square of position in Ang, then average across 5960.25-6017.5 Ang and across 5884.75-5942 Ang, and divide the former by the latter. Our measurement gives 1.35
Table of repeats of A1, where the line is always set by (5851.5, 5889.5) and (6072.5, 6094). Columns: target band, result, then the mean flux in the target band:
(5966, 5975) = 1.21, 29.8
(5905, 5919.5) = 1.66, 27.4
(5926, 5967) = 5.12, 28.8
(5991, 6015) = 1.76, 33.7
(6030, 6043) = 0.46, 37.1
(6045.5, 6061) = -0.06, 39.6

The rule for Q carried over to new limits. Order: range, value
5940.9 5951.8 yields 29.9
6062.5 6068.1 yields 38.5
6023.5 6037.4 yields 37.4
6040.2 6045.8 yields 38.7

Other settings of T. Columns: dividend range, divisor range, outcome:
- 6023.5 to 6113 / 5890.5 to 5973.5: 1.57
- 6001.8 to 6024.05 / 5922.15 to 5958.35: 1.24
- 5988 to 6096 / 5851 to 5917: 1.56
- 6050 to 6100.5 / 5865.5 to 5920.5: 1.80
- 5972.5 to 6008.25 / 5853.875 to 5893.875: 1.25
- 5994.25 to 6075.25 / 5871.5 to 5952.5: 1.52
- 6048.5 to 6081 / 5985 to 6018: 1.21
